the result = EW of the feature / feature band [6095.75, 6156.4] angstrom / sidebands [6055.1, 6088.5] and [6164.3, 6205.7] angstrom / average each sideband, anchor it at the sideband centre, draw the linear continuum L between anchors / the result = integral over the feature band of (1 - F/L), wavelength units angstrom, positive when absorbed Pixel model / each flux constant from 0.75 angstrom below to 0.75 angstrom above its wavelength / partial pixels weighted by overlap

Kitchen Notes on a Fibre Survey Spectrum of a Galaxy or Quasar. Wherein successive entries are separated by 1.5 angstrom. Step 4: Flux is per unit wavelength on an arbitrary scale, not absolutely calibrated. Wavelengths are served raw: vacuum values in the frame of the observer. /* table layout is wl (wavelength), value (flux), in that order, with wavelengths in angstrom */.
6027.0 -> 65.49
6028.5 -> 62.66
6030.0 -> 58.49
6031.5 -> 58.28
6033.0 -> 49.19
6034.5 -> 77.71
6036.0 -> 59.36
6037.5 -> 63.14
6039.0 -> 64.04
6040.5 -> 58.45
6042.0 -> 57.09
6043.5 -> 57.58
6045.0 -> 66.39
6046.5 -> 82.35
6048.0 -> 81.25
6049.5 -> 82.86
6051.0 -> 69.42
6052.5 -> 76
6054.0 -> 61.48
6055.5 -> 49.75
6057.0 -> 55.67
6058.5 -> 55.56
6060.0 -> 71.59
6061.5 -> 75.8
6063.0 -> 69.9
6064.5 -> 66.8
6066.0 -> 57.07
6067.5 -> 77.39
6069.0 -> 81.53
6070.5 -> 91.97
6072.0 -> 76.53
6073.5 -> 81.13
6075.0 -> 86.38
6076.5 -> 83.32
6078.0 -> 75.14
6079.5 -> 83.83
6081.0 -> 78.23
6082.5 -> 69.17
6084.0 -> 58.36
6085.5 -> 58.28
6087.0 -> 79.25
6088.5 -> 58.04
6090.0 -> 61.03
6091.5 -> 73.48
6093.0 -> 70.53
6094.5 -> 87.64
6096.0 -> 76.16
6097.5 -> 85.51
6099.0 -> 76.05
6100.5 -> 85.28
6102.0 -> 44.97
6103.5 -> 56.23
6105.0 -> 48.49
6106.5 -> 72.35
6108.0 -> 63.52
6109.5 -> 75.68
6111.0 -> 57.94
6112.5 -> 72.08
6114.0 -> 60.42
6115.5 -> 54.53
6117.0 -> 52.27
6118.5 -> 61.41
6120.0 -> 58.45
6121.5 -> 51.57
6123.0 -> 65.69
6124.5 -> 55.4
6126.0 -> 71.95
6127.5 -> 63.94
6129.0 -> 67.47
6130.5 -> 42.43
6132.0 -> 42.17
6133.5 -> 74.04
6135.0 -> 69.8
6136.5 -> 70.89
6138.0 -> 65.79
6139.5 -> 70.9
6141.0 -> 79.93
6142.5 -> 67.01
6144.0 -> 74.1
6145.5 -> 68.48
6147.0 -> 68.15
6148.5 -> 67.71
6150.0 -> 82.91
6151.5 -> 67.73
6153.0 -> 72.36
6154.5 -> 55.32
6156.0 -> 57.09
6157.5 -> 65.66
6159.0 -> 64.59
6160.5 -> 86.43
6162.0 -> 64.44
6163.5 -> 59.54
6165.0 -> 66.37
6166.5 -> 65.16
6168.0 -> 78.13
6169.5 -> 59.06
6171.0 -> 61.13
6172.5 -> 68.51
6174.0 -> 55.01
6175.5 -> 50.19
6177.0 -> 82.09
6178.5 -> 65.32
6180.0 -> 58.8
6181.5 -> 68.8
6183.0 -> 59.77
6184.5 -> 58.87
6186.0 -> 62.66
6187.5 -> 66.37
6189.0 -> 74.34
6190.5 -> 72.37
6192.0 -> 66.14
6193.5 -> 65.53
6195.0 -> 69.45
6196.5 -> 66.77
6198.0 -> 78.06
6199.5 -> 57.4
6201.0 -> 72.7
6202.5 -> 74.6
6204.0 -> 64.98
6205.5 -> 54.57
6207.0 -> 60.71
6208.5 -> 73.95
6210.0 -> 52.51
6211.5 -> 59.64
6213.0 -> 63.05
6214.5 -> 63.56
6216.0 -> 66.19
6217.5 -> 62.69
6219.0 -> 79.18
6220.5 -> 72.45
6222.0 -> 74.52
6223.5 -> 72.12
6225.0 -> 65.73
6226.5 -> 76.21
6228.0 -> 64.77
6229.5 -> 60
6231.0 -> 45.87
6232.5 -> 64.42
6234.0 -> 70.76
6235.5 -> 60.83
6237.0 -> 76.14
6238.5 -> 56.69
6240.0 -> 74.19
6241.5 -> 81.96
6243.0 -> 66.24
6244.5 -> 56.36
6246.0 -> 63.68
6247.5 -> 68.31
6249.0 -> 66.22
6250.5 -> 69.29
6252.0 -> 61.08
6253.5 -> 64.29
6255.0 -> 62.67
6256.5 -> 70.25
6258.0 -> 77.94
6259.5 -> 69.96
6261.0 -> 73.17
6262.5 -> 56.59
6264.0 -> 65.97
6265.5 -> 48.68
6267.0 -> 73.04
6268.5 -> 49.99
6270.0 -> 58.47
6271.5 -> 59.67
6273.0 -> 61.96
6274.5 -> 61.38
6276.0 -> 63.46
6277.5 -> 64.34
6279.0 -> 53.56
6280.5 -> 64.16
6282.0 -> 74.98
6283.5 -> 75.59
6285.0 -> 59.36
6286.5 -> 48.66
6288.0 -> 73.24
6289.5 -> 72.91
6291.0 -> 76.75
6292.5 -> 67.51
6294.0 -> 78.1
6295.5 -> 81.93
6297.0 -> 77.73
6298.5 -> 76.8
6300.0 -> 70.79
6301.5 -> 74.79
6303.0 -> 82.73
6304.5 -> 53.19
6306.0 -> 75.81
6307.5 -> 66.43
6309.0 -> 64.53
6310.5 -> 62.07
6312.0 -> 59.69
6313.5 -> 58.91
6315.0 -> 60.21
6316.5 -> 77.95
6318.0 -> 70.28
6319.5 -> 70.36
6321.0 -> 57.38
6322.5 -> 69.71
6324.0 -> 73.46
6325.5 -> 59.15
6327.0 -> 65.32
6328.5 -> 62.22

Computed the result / 3.4 angstrom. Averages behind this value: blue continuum 71.9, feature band 65.2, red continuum 66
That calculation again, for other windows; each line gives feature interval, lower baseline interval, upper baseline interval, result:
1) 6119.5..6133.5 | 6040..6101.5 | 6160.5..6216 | 2.08 angstrom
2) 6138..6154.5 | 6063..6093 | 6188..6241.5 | -0.18 angstrom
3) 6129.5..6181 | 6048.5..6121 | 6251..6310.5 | 1.73 angstrom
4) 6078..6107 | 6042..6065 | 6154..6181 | -1.29 angstrom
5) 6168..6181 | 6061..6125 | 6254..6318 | 0.89 angstrom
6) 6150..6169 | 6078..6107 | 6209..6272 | 0.10 angstrom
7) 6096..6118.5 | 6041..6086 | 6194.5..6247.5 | 1.60 angstrom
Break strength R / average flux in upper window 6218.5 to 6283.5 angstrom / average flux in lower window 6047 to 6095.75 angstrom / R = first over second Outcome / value 0.91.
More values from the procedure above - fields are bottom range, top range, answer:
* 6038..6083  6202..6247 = 0.92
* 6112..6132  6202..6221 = 1.10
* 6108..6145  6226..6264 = 1.04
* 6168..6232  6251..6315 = 1.01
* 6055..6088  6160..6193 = 0.91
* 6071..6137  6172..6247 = 0.98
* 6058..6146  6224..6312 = 0.97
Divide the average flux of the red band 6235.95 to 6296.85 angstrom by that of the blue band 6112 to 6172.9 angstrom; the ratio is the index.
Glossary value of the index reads 1.02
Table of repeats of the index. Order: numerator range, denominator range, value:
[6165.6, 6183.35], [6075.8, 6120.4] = 0.95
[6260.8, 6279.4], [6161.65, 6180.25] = 0.94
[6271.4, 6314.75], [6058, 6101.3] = 0.91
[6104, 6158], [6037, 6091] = 0.92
